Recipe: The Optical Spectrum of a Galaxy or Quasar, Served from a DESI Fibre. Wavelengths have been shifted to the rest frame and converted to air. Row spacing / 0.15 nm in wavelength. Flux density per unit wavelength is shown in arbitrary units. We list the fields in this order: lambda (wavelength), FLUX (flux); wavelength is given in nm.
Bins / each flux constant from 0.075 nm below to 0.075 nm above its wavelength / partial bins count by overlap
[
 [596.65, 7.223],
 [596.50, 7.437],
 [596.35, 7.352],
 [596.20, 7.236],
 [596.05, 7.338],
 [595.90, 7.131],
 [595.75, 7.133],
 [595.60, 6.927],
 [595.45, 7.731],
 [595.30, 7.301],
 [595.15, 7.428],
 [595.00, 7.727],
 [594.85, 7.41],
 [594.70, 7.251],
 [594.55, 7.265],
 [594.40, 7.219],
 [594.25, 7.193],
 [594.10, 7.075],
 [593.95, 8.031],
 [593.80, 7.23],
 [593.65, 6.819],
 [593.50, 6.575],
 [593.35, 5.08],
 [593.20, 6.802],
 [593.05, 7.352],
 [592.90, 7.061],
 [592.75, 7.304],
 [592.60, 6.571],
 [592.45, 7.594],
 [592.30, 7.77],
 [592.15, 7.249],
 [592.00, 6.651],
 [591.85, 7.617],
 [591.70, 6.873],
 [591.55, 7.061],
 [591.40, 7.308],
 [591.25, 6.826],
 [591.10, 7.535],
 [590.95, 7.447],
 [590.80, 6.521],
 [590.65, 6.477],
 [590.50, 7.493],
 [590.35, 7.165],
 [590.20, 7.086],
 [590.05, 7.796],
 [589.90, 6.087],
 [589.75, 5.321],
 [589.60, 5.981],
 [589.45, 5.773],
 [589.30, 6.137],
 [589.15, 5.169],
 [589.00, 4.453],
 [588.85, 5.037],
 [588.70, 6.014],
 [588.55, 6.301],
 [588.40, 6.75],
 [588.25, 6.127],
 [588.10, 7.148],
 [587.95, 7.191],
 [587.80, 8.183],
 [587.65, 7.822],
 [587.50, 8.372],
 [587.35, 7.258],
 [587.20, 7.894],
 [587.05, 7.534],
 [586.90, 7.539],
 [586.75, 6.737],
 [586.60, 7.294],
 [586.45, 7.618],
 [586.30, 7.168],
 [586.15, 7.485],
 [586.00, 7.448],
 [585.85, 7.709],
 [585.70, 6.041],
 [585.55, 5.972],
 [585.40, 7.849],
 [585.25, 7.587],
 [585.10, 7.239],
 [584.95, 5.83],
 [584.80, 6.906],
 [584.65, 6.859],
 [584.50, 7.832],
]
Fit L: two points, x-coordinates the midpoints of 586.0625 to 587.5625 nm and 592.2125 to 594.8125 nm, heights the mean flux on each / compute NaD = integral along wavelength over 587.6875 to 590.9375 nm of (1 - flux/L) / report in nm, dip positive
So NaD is 0.40 nm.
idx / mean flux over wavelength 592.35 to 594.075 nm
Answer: 6.96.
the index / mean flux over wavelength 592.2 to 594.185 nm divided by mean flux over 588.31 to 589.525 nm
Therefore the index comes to 1.23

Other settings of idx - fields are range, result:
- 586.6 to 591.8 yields 6.79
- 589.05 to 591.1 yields 6.51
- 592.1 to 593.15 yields 7.26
